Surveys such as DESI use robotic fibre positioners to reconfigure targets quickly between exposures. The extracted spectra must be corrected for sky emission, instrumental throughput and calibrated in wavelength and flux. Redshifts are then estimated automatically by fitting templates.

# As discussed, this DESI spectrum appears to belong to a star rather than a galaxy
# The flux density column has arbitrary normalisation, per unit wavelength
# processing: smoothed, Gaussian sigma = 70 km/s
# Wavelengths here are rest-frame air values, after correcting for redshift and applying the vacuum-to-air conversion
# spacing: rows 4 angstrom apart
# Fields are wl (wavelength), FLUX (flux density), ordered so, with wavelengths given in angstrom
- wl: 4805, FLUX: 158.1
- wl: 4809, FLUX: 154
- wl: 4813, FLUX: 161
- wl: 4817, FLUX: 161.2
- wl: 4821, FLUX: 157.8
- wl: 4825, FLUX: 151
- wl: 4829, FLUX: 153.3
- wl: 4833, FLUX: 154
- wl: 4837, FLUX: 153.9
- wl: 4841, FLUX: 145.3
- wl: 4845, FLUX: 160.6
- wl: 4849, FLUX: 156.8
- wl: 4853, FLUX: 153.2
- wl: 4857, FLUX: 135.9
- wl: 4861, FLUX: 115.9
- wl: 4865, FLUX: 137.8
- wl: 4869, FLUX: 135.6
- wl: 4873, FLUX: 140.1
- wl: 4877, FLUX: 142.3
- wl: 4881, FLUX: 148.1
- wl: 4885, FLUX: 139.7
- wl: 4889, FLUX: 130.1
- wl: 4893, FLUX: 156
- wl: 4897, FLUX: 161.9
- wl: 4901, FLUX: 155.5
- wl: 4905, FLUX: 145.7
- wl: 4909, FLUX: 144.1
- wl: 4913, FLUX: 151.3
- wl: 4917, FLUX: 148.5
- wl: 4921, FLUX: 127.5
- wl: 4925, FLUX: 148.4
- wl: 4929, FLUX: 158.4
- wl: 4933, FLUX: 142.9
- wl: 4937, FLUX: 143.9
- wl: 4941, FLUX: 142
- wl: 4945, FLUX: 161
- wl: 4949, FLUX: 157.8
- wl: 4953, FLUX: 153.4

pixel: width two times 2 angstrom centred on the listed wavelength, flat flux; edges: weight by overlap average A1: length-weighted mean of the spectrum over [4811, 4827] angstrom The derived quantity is 158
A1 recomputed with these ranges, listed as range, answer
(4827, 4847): 153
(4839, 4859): 150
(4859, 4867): 127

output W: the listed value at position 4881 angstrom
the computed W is 148.1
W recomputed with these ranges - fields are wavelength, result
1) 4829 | 153.3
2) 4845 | 160.6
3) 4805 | 158.1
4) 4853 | 153.2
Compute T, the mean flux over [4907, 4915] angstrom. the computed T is 148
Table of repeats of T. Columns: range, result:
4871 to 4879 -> 141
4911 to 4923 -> 142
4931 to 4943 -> 143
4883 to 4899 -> 147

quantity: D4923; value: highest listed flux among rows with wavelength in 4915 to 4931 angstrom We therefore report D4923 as 158.4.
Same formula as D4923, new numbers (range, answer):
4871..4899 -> 161.9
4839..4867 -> 160.6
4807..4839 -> 161.2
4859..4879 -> 142.3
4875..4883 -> 148.1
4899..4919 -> 155.5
